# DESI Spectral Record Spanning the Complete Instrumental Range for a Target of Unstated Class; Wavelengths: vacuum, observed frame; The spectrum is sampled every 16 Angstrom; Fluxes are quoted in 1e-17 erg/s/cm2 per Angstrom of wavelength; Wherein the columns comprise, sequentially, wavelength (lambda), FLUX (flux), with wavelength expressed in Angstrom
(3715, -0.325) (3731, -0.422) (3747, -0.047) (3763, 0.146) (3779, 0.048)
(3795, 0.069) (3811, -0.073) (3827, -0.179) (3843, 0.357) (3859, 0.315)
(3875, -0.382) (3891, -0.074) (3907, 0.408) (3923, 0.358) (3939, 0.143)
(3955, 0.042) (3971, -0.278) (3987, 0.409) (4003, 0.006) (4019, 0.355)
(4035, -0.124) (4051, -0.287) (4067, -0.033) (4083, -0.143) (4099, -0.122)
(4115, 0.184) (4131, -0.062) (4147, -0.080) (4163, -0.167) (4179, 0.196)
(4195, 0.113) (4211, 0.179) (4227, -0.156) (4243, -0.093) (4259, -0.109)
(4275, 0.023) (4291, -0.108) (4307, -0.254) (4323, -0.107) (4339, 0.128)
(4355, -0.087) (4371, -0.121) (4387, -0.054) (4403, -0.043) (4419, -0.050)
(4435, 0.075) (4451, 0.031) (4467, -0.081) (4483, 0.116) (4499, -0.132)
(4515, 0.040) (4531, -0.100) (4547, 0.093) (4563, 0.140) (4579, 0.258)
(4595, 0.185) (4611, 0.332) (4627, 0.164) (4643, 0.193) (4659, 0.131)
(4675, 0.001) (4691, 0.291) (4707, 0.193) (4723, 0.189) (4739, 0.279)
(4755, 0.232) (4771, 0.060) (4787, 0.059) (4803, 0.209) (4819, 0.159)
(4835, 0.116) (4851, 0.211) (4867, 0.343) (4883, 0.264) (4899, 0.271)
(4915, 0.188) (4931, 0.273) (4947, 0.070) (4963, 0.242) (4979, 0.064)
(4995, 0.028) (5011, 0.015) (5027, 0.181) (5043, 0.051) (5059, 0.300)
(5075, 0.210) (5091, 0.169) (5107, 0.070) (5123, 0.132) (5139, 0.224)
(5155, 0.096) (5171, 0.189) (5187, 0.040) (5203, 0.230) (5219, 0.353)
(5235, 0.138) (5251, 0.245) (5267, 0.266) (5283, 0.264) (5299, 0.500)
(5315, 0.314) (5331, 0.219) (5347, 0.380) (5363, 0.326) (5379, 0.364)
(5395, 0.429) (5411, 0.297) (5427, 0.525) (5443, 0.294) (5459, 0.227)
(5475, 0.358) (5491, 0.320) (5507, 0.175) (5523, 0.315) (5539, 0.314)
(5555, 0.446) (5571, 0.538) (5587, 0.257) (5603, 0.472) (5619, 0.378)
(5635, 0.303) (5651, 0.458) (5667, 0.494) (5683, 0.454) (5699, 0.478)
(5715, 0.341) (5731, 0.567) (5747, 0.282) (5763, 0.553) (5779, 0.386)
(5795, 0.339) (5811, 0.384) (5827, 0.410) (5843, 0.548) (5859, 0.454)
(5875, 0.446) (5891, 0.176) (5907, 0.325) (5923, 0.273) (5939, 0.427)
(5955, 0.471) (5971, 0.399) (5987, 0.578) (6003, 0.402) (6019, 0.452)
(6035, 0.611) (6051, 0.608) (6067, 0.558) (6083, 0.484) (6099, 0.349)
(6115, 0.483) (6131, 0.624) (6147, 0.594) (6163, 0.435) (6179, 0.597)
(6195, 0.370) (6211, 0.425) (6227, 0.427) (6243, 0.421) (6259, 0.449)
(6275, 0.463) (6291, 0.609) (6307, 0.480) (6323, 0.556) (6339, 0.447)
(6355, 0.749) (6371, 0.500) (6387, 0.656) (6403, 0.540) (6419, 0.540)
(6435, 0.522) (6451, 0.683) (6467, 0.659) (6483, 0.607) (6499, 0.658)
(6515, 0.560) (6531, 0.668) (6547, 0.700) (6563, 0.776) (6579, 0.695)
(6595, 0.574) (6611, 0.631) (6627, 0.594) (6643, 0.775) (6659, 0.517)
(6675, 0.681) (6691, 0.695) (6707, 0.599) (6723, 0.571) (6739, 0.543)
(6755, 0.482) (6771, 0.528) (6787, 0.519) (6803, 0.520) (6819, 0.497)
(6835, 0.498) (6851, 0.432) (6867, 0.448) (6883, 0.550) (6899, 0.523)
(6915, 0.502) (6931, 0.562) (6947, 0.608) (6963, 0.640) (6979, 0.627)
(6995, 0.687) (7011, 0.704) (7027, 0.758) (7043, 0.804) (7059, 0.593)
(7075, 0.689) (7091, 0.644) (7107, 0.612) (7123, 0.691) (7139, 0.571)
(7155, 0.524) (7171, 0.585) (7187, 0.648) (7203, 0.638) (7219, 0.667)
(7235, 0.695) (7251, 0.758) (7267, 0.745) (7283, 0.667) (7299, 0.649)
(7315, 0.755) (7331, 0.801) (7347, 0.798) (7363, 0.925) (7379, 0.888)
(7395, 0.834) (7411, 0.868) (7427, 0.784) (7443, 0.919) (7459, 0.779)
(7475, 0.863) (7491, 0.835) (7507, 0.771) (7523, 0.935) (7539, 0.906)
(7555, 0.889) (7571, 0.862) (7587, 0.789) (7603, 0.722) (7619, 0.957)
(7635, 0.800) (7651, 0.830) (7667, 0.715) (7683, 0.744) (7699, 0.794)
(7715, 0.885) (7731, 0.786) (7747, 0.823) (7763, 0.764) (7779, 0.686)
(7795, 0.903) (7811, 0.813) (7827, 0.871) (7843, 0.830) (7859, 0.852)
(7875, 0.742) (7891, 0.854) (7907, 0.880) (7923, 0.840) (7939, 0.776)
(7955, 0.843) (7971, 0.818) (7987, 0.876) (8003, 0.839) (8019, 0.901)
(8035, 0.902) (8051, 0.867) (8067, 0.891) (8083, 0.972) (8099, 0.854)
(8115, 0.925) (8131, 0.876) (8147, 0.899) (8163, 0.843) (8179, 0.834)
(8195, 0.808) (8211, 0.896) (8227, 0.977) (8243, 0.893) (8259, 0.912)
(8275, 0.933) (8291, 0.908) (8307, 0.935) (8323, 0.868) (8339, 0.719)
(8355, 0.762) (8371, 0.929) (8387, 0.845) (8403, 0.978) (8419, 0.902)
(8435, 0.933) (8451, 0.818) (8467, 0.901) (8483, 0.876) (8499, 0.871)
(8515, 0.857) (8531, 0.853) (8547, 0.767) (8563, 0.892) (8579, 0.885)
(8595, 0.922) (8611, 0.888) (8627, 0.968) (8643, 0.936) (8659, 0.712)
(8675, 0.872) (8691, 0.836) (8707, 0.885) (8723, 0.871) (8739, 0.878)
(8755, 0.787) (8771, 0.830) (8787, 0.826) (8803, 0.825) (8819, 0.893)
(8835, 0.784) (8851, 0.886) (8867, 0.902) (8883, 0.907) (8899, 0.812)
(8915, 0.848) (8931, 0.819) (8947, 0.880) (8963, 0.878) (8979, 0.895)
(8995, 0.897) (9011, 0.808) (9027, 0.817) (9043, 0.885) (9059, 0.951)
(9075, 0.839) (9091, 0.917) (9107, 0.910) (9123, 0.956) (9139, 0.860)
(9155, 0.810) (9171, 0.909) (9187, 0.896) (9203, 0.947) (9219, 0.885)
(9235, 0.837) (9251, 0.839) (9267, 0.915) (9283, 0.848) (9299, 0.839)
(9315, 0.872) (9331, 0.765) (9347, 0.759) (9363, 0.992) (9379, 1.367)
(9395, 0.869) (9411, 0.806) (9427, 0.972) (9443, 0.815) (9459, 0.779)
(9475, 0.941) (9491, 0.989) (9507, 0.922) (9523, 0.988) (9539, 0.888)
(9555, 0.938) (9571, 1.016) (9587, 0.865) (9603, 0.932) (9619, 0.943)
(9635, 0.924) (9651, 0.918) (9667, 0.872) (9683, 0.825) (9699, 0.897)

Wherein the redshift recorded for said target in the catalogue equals 0.00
